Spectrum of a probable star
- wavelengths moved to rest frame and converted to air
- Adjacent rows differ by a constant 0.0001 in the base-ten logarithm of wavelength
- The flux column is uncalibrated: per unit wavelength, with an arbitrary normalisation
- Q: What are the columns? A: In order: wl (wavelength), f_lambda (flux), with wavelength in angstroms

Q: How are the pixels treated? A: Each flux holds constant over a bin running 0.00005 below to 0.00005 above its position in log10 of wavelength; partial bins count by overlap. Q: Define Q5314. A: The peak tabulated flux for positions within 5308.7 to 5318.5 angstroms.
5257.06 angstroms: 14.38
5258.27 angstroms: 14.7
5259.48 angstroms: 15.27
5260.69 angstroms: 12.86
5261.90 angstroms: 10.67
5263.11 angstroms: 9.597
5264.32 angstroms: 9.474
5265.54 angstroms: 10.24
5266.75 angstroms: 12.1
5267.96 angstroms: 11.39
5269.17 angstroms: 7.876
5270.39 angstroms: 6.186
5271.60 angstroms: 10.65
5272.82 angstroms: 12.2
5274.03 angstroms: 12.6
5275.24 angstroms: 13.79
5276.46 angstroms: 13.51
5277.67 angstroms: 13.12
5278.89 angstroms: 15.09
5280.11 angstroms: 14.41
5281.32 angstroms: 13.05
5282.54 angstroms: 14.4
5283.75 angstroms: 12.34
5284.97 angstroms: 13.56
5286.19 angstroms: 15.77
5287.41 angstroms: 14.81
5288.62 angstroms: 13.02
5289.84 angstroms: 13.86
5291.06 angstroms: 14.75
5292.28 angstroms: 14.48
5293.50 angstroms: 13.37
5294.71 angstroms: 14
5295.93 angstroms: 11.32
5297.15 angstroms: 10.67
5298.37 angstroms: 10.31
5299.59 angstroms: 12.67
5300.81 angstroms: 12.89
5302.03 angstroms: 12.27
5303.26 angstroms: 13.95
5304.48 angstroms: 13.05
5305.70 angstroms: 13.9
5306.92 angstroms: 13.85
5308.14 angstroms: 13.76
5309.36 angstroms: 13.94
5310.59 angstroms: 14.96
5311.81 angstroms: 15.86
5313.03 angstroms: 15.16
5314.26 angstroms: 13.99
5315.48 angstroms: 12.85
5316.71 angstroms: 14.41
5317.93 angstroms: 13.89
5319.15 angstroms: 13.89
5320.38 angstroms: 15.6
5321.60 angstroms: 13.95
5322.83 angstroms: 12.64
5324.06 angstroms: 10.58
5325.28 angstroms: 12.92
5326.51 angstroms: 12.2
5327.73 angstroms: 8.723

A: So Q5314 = 15.86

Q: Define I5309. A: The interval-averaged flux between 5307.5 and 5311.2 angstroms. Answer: 14.2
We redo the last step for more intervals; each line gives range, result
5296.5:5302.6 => 11.8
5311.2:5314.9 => 15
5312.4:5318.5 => 14.1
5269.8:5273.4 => 9.67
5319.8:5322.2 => 14.8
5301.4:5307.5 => 13.4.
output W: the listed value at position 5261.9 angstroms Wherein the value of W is 10.67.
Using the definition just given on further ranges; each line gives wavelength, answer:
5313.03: 15.16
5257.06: 14.38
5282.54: 14.4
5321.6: 13.95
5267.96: 11.39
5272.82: 12.2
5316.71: 14.41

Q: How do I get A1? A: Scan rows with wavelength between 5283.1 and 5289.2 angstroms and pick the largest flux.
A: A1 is 15.77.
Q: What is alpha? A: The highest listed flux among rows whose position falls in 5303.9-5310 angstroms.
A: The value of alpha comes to 13.94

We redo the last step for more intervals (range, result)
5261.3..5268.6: 12.1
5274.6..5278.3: 13.79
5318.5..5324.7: 15.6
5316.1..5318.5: 14.41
